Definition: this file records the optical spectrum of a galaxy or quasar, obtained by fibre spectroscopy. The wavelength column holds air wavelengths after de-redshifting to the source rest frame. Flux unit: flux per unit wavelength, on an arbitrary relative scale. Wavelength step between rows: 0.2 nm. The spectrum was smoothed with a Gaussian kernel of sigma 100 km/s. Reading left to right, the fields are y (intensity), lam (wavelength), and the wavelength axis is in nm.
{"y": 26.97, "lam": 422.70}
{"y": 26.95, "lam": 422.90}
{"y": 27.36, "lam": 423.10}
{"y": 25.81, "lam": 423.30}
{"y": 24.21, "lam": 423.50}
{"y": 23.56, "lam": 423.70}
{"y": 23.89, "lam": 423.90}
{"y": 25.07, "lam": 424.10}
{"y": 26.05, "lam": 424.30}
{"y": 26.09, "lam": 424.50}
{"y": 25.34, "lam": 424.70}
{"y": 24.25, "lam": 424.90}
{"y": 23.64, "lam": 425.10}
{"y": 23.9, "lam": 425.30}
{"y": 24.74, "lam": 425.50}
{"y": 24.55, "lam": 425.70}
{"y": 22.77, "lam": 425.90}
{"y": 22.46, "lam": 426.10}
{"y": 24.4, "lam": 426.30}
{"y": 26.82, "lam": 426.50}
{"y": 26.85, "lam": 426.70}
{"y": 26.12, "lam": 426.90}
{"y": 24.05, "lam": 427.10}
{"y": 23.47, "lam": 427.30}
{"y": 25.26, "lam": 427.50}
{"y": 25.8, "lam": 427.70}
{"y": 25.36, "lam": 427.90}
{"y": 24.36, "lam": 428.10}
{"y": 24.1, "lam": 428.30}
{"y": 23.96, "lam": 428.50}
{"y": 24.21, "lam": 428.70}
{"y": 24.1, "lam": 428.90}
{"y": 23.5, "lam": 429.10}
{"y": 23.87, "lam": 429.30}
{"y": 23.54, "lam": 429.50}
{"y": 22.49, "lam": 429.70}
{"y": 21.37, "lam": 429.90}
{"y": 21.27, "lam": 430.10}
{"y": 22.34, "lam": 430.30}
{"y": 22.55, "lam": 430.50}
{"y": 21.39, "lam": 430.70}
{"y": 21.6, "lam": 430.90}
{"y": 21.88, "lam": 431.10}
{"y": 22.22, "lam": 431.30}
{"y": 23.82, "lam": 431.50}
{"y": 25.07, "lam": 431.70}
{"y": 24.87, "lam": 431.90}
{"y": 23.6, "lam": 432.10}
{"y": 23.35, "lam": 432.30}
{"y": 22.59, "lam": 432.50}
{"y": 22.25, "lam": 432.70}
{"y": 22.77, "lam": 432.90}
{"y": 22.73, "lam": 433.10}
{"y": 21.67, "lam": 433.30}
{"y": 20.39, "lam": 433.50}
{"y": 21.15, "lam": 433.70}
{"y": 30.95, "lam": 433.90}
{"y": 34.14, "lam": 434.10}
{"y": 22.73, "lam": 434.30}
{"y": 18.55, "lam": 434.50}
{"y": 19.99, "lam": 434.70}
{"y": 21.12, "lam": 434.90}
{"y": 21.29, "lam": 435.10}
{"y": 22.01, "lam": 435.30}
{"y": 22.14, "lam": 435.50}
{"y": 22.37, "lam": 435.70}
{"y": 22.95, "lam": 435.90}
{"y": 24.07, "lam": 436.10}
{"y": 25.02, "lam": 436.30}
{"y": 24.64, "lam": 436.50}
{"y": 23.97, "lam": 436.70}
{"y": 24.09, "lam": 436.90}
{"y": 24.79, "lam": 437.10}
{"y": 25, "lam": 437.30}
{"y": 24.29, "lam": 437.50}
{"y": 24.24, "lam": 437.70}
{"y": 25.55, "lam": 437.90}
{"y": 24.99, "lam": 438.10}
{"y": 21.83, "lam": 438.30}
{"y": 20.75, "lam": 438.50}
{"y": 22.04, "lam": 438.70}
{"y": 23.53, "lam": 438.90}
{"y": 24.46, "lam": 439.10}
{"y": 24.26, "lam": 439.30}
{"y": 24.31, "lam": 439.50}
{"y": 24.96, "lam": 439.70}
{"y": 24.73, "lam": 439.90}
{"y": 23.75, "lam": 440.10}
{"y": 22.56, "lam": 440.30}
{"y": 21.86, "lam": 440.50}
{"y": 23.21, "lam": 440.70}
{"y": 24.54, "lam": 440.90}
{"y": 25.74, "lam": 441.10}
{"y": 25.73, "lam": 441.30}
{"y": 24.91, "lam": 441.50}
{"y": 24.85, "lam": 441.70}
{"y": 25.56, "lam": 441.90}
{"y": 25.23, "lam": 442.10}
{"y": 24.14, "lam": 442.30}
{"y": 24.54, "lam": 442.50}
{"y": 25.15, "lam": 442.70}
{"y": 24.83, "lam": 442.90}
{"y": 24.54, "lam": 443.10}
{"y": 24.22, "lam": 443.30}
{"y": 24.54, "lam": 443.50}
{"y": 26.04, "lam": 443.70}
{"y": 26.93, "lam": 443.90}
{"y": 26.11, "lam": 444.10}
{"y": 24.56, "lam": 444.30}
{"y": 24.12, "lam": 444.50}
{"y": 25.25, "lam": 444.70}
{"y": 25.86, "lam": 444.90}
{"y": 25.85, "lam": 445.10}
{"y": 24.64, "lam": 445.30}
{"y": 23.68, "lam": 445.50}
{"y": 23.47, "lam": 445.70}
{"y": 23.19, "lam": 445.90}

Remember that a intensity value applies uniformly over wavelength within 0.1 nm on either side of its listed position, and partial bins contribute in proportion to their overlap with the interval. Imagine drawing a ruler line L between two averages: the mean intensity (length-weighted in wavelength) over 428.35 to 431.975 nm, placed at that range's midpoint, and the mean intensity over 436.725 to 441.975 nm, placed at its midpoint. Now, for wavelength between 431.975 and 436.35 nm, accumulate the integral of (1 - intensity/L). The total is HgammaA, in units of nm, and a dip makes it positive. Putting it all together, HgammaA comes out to 0.075 nm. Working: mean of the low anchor 23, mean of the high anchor 24.1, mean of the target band 23.1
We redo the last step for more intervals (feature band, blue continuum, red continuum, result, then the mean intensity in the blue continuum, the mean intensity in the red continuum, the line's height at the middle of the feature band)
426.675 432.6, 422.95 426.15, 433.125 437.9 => 0.14 nm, 24.7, 23.6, 24.2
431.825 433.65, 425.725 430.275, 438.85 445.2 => 0.13 nm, 24.1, 24.7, 24.3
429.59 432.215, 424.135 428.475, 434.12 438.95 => 0.15 nm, 24.8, 23.2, 24.1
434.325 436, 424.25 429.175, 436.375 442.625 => 0.20 nm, 24.6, 24.2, 24.3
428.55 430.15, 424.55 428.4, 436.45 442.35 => 0.09 nm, 24.7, 24.1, 24.5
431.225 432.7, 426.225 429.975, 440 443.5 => 0.05 nm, 24.4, 24.4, 24.4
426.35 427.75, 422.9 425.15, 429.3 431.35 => -0.10 nm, 25.1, 22.1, 23.7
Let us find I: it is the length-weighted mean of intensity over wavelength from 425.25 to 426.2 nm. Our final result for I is 23.7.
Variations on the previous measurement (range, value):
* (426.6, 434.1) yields 23.7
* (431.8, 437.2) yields 23.3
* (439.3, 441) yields 23.8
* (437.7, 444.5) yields 24.4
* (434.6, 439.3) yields 23.3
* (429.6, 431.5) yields 22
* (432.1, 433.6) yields 22.3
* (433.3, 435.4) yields 23.2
